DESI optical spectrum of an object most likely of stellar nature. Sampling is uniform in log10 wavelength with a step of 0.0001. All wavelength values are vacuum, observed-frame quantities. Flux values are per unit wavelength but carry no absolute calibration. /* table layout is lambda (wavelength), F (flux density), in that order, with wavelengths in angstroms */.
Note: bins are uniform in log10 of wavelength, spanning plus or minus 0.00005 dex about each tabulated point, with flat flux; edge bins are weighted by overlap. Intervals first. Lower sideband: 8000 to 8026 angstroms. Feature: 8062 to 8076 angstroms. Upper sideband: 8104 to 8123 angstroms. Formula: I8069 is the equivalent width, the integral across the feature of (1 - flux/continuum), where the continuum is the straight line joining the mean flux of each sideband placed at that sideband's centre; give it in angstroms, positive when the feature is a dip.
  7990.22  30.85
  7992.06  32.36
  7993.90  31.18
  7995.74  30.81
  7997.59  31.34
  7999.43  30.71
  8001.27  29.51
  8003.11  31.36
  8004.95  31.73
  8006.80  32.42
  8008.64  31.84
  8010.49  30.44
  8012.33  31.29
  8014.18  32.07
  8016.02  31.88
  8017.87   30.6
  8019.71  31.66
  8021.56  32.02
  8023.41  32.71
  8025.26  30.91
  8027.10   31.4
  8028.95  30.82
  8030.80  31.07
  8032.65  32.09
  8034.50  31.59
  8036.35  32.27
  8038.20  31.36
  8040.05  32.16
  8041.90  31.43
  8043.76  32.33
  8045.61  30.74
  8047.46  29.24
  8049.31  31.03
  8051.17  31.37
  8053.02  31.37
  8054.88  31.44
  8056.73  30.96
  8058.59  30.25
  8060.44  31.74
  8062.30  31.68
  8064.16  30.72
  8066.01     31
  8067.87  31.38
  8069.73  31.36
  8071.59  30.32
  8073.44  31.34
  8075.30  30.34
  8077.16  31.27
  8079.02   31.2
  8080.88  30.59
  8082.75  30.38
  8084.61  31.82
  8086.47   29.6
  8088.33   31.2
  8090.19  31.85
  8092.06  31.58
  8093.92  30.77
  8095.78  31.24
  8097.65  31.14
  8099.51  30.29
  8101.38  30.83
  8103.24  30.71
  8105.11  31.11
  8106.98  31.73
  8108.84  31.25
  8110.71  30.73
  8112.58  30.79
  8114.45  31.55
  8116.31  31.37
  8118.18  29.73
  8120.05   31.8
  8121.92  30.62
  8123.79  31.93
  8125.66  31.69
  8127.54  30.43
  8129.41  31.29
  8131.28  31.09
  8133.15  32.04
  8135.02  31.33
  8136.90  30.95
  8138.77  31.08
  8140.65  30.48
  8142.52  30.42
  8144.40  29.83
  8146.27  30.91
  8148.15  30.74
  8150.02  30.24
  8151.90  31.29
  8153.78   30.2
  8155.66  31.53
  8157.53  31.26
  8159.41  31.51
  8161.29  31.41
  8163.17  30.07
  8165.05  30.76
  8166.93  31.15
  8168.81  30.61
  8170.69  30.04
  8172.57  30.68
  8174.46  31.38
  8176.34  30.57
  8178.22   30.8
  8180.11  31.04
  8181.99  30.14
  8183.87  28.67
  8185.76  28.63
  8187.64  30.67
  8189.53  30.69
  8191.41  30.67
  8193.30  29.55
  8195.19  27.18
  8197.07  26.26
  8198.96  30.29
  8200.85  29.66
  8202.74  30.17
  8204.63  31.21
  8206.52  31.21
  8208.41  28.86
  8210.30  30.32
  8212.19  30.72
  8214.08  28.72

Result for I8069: 0.1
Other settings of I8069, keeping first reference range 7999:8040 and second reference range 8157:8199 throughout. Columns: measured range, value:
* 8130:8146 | -0.2 angstroms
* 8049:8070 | 0.0 angstroms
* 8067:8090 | 0.0 angstroms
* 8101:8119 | -0.2 angstroms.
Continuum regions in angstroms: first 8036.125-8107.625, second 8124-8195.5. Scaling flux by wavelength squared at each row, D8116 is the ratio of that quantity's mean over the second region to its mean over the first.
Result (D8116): 1.01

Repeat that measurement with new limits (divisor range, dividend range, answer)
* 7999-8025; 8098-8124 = 1.01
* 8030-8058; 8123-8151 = 1.01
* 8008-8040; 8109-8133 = 1.01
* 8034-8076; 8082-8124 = 1.01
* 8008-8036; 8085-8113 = 1.00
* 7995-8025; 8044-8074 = 1.00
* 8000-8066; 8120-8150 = 1.01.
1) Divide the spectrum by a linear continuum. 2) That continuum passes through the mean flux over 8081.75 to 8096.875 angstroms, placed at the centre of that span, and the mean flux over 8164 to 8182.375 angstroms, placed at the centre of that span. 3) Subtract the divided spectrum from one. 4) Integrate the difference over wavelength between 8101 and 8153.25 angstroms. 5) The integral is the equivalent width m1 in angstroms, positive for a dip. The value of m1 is -0.2 angstroms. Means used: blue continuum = 31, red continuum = 30.7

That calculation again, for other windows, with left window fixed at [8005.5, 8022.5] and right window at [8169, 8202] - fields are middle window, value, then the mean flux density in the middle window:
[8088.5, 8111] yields -0.3 angstroms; 31.1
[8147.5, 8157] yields -0.2 angstroms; 30.8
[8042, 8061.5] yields 0.1 angstroms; 31.1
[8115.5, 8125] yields -0.2 angstroms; 31.1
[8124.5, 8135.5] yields -0.3 angstroms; 31.3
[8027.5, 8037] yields 0.0 angstroms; 31.5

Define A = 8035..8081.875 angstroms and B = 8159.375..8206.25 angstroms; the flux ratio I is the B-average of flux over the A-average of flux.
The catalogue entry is 0.97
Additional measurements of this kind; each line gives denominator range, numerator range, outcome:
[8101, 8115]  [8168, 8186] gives 0.98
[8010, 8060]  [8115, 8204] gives 0.97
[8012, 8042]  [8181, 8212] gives 0.94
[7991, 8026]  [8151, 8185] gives 0.98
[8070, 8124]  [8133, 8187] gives 0.99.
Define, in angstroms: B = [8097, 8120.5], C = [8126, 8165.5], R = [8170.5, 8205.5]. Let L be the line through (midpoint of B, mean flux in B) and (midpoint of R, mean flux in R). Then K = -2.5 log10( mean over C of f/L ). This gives -0.02 mag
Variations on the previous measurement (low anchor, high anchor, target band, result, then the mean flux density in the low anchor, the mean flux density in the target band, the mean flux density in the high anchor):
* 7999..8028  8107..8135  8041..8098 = 0.01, 31.4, 31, 31.2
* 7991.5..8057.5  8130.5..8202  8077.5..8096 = 0.00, 31.4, 31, 30.4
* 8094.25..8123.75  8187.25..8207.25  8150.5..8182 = -0.02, 31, 30.9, 29.7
